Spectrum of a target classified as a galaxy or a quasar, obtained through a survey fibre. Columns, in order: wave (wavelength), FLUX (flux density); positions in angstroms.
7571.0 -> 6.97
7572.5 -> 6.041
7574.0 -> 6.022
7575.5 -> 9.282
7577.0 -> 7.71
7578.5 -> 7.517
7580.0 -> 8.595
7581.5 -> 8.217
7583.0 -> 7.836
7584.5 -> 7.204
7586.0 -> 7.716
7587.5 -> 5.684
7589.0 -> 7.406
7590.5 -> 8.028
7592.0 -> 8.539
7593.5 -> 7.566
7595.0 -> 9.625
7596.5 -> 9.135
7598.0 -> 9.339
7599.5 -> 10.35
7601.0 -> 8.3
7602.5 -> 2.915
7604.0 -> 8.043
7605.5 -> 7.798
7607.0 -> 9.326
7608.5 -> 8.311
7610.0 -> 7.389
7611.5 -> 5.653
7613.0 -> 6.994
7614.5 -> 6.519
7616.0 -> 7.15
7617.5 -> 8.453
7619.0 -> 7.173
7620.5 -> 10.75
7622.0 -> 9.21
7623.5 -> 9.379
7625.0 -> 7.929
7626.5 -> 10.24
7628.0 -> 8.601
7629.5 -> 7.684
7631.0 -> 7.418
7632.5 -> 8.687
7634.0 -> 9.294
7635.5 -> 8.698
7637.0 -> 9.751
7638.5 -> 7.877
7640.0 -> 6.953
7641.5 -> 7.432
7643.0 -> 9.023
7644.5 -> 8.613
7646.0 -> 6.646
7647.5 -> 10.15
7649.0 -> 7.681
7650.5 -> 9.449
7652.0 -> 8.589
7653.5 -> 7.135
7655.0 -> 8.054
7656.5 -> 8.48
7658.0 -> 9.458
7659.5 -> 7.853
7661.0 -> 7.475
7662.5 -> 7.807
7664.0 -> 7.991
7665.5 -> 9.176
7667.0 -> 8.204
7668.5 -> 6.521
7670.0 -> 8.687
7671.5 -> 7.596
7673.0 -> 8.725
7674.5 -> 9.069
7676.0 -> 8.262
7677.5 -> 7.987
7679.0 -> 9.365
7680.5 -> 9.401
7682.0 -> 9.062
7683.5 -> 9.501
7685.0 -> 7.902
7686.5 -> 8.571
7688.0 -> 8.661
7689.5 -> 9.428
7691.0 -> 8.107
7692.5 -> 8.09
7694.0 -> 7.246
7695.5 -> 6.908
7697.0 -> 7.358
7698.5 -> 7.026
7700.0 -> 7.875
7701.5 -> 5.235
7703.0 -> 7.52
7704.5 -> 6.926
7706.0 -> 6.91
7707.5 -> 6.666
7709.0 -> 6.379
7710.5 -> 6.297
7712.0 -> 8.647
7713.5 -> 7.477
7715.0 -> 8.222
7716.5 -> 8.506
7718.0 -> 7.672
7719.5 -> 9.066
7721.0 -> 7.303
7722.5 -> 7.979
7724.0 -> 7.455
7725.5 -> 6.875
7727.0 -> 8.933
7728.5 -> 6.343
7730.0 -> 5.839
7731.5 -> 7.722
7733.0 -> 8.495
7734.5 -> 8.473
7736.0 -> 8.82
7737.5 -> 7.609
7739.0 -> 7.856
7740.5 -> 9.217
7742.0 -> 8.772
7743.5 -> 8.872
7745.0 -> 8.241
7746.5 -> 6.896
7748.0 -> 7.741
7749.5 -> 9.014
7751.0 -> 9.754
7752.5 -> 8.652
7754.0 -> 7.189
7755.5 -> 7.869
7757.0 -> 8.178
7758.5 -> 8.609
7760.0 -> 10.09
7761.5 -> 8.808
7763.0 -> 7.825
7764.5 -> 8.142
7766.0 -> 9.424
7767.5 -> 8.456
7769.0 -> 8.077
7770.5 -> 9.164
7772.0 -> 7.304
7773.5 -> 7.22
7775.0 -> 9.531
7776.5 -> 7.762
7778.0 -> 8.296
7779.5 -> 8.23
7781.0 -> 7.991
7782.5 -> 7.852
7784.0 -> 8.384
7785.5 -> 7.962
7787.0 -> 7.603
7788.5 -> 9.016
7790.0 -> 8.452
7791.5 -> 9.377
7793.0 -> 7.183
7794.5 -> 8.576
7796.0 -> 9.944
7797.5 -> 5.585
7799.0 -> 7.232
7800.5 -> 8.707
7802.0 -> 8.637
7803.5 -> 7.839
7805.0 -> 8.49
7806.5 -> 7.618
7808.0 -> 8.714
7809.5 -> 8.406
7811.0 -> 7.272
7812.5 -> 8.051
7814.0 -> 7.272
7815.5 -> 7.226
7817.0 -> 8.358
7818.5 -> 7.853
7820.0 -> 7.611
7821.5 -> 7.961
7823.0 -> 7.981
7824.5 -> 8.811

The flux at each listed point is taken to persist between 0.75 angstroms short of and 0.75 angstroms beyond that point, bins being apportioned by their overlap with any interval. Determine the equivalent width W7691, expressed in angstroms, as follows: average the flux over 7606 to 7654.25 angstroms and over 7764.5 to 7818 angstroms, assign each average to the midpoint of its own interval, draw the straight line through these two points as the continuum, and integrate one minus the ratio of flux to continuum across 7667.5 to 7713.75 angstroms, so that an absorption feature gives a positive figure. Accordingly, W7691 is 2.0 angstroms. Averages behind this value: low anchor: 8.25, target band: 7.86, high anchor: 8.15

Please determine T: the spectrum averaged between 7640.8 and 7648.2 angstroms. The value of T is 8.37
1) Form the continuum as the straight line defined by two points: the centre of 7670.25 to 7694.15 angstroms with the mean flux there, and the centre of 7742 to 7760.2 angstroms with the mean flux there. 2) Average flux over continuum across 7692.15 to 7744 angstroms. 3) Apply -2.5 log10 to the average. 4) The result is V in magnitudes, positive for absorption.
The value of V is 0.12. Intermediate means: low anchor 8.6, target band 7.61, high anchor 8.39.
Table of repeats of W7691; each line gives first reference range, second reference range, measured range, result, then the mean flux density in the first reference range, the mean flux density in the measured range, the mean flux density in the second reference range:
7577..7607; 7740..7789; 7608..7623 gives 0.38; 7.92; 7.78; 8.36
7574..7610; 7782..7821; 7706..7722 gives 0.83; 7.96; 7.6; 8.05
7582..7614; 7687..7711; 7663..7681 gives -2.33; 7.76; 8.39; 7.31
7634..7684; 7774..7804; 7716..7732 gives 1.36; 8.39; 7.59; 8.2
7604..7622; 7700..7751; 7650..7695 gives -3.45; 7.85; 8.38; 7.73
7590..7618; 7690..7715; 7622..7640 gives -2.23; 7.86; 8.64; 7.22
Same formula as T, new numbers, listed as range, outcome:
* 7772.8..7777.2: 8.19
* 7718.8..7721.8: 8.17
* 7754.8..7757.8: 8.04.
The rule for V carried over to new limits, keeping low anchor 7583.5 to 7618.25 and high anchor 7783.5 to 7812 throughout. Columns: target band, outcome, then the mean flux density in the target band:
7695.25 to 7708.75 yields 0.15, 6.92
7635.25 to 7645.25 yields -0.07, 8.32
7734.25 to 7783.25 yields -0.04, 8.36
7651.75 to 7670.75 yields -0.03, 8.1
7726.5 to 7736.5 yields 0.04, 7.75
